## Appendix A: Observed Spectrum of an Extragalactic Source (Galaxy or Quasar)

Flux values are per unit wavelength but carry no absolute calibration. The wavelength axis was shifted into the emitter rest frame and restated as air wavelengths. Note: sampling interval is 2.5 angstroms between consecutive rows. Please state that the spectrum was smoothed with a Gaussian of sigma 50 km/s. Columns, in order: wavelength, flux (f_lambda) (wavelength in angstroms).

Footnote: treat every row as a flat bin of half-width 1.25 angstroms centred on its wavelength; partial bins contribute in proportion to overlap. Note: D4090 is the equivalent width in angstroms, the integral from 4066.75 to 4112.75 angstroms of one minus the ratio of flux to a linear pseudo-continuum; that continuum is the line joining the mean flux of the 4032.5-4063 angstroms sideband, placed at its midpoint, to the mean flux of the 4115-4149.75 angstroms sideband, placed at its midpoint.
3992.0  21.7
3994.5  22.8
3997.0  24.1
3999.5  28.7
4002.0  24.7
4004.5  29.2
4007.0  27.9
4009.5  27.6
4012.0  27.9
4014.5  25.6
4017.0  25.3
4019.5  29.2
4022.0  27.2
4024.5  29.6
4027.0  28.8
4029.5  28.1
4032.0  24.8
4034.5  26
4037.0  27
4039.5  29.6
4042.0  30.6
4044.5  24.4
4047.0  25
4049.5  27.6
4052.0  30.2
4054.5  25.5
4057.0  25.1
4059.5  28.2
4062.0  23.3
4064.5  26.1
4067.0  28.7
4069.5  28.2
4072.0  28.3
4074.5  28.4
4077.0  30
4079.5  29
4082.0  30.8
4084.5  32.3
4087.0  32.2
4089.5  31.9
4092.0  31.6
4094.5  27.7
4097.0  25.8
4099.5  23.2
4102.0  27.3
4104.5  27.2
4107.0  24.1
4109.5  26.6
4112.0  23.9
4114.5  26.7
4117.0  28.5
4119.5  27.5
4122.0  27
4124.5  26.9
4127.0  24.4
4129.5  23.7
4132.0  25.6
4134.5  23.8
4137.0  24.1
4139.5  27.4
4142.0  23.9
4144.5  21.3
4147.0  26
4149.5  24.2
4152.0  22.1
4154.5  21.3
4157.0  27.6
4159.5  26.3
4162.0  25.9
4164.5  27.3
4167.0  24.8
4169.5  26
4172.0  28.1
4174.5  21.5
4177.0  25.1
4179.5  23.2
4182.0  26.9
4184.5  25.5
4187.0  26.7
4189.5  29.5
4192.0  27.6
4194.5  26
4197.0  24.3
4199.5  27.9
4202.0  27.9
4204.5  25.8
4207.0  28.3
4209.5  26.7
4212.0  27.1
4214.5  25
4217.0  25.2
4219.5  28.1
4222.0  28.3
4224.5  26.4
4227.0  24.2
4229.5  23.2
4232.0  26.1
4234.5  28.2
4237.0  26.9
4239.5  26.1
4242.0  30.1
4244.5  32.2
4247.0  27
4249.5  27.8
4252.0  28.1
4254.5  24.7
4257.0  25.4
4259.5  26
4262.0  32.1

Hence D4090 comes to -3.85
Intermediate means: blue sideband 26.9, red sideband 25.4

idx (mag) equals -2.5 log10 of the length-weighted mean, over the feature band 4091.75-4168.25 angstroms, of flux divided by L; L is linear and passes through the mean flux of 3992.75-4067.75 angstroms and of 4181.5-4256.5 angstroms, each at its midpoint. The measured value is 0.06 mag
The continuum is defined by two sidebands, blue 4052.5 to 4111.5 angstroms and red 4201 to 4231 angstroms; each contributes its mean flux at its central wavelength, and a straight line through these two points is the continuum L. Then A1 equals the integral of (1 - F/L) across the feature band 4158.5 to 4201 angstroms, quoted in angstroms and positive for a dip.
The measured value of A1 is 1.1 angstroms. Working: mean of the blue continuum 27.9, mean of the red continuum 26.3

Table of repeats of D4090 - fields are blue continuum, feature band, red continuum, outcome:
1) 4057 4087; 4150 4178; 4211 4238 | 2.13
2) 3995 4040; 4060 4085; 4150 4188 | -1.83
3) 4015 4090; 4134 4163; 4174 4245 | 2.79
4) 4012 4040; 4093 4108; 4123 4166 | -0.14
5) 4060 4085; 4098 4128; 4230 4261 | 2.15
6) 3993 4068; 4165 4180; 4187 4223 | 1.09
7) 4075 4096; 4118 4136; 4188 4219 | 2.25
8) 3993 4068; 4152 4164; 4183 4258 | 0.82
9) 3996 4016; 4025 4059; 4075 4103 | 0.91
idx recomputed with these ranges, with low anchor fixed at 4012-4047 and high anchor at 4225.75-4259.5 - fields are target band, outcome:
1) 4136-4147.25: 0.11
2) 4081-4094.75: -0.15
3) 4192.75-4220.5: 0.02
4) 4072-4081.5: -0.07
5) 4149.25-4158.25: 0.14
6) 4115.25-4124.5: -0.01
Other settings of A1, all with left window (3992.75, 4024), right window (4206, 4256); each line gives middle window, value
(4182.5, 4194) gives -0.1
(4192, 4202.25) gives 0.2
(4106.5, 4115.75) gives 0.5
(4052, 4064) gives 0.3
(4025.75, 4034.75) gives -0.1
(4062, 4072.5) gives -0.2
